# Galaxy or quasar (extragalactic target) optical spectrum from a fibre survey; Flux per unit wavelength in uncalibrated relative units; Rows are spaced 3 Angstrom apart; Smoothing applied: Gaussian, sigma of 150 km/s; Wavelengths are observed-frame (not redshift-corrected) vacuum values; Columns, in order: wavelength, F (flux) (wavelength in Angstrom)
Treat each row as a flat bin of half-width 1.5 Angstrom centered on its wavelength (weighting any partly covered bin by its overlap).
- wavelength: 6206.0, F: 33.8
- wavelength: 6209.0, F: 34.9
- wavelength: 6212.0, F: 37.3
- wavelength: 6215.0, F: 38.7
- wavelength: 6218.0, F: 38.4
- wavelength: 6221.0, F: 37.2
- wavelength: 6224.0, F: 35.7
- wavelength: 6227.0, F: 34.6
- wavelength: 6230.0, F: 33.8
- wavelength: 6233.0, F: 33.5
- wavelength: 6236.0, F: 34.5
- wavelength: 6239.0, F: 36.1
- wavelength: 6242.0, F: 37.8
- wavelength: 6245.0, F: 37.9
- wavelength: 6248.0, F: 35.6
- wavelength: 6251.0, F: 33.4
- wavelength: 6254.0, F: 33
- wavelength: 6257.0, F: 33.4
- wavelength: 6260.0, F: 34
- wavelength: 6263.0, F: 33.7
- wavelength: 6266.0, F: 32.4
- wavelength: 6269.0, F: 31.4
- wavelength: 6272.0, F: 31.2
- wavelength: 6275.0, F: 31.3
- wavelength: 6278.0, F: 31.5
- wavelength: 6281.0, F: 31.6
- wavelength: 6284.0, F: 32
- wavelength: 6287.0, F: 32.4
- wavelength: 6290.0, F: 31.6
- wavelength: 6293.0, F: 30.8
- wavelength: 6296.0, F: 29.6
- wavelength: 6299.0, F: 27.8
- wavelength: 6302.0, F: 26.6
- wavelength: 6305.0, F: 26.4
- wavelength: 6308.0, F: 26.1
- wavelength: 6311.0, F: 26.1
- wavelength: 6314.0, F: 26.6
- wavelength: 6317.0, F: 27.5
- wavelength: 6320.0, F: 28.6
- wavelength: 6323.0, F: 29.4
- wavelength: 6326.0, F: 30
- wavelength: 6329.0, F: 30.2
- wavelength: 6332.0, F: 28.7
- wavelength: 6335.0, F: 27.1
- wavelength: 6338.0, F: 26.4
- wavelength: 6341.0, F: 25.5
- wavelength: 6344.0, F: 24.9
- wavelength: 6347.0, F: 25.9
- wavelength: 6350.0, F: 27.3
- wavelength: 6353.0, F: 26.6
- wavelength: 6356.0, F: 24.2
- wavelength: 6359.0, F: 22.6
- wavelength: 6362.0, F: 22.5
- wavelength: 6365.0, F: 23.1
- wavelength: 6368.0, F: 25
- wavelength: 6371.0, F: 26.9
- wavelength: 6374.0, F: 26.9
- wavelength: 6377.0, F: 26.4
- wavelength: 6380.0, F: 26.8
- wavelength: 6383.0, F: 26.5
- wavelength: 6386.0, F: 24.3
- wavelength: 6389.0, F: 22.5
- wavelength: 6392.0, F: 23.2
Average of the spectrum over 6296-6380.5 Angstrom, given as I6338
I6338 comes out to 26.6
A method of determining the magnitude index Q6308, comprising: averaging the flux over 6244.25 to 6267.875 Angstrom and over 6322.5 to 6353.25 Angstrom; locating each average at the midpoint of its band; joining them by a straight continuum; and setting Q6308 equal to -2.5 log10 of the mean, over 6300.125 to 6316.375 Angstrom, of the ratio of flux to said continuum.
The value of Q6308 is 0.13 mag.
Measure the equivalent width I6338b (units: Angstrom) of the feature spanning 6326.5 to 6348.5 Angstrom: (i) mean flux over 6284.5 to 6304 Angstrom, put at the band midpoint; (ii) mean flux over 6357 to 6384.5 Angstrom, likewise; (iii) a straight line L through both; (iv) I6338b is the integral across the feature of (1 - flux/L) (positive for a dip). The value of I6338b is 0.10 Angstrom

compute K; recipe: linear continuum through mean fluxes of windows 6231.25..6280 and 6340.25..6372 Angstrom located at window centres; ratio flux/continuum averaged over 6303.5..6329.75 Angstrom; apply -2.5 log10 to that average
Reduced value 0.020 mag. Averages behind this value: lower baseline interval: 33.8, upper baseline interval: 24.9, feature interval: 27.8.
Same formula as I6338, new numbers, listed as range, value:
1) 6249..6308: 31.2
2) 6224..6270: 34.4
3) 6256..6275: 32.6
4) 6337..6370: 24.9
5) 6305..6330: 27.9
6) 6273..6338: 29.1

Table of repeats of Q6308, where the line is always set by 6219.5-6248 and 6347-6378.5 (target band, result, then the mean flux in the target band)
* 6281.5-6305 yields 0.03 mag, 29.9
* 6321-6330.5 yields -0.06 mag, 29.8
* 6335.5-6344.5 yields 0.05 mag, 25.8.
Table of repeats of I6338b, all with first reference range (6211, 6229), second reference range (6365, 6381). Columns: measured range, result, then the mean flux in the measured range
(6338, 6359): 1.7 Angstrom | 25.6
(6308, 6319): 1.3 Angstrom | 26.7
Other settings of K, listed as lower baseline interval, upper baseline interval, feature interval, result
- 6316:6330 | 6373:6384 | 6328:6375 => 0.08 mag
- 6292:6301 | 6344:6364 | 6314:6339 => -0.06 mag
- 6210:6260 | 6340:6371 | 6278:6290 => -0.02 mag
